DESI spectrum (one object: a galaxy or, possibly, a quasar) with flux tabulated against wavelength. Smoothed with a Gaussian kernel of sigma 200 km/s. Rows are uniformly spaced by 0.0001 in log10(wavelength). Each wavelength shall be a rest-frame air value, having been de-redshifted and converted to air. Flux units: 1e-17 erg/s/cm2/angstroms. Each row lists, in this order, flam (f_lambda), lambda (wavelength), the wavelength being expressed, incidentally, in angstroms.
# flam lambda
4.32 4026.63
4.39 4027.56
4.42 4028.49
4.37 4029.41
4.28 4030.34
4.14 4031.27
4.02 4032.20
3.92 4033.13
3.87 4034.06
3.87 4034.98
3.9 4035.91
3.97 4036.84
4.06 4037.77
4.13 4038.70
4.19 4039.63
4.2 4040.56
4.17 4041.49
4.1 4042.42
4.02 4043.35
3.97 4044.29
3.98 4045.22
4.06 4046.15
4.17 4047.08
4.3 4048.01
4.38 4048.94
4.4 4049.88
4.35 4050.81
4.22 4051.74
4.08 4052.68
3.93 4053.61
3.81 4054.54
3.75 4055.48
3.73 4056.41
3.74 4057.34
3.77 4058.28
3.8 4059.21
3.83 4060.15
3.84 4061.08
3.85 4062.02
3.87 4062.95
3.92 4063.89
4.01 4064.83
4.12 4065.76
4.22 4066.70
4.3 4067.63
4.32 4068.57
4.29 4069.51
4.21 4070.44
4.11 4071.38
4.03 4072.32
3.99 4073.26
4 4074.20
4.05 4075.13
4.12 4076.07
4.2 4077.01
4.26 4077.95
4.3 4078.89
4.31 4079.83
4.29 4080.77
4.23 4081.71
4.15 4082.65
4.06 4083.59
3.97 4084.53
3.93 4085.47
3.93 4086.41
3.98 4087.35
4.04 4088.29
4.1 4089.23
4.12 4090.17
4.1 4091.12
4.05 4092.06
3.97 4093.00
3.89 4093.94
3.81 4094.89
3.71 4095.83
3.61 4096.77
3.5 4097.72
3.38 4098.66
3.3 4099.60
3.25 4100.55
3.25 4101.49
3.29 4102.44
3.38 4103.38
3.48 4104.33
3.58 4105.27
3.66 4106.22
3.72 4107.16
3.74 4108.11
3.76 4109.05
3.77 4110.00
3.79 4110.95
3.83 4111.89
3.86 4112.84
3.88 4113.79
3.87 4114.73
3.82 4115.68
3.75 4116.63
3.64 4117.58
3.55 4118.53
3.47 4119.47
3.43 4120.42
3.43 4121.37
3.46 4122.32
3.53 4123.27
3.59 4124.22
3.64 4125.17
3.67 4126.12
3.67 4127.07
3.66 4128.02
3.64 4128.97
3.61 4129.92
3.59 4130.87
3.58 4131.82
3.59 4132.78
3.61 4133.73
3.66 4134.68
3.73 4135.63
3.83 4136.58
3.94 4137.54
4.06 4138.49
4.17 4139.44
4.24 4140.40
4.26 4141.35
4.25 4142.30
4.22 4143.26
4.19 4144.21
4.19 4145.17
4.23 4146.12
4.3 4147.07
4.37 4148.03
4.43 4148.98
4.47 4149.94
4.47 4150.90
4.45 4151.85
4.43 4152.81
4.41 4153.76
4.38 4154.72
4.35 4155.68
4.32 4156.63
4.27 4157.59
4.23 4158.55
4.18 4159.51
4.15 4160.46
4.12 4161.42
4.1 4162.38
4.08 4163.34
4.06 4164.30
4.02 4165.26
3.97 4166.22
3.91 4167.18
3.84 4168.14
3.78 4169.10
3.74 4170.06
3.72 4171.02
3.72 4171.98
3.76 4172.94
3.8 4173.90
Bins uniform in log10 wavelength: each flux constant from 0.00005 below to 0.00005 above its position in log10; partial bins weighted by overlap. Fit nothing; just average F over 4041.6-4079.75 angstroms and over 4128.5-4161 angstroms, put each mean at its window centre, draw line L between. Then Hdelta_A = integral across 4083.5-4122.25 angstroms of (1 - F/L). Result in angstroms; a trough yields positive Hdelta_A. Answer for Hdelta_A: 3.52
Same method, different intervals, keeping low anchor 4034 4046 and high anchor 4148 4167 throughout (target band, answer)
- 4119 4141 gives 2.7 angstroms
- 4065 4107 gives 2.0 angstroms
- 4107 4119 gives 1.2 angstroms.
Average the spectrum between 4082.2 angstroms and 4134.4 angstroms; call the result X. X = 3.7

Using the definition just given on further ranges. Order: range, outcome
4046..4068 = 4.02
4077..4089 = 4.12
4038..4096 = 4.06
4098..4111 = 3.52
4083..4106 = 3.74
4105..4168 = 3.94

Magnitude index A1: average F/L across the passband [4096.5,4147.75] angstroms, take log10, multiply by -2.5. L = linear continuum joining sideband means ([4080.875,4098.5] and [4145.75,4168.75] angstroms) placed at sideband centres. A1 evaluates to 0.100 mag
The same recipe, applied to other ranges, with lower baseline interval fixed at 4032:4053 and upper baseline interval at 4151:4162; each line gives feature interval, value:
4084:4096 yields 0.06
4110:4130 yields 0.16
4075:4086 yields 0.00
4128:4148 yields 0.09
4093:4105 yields 0.20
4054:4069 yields 0.06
